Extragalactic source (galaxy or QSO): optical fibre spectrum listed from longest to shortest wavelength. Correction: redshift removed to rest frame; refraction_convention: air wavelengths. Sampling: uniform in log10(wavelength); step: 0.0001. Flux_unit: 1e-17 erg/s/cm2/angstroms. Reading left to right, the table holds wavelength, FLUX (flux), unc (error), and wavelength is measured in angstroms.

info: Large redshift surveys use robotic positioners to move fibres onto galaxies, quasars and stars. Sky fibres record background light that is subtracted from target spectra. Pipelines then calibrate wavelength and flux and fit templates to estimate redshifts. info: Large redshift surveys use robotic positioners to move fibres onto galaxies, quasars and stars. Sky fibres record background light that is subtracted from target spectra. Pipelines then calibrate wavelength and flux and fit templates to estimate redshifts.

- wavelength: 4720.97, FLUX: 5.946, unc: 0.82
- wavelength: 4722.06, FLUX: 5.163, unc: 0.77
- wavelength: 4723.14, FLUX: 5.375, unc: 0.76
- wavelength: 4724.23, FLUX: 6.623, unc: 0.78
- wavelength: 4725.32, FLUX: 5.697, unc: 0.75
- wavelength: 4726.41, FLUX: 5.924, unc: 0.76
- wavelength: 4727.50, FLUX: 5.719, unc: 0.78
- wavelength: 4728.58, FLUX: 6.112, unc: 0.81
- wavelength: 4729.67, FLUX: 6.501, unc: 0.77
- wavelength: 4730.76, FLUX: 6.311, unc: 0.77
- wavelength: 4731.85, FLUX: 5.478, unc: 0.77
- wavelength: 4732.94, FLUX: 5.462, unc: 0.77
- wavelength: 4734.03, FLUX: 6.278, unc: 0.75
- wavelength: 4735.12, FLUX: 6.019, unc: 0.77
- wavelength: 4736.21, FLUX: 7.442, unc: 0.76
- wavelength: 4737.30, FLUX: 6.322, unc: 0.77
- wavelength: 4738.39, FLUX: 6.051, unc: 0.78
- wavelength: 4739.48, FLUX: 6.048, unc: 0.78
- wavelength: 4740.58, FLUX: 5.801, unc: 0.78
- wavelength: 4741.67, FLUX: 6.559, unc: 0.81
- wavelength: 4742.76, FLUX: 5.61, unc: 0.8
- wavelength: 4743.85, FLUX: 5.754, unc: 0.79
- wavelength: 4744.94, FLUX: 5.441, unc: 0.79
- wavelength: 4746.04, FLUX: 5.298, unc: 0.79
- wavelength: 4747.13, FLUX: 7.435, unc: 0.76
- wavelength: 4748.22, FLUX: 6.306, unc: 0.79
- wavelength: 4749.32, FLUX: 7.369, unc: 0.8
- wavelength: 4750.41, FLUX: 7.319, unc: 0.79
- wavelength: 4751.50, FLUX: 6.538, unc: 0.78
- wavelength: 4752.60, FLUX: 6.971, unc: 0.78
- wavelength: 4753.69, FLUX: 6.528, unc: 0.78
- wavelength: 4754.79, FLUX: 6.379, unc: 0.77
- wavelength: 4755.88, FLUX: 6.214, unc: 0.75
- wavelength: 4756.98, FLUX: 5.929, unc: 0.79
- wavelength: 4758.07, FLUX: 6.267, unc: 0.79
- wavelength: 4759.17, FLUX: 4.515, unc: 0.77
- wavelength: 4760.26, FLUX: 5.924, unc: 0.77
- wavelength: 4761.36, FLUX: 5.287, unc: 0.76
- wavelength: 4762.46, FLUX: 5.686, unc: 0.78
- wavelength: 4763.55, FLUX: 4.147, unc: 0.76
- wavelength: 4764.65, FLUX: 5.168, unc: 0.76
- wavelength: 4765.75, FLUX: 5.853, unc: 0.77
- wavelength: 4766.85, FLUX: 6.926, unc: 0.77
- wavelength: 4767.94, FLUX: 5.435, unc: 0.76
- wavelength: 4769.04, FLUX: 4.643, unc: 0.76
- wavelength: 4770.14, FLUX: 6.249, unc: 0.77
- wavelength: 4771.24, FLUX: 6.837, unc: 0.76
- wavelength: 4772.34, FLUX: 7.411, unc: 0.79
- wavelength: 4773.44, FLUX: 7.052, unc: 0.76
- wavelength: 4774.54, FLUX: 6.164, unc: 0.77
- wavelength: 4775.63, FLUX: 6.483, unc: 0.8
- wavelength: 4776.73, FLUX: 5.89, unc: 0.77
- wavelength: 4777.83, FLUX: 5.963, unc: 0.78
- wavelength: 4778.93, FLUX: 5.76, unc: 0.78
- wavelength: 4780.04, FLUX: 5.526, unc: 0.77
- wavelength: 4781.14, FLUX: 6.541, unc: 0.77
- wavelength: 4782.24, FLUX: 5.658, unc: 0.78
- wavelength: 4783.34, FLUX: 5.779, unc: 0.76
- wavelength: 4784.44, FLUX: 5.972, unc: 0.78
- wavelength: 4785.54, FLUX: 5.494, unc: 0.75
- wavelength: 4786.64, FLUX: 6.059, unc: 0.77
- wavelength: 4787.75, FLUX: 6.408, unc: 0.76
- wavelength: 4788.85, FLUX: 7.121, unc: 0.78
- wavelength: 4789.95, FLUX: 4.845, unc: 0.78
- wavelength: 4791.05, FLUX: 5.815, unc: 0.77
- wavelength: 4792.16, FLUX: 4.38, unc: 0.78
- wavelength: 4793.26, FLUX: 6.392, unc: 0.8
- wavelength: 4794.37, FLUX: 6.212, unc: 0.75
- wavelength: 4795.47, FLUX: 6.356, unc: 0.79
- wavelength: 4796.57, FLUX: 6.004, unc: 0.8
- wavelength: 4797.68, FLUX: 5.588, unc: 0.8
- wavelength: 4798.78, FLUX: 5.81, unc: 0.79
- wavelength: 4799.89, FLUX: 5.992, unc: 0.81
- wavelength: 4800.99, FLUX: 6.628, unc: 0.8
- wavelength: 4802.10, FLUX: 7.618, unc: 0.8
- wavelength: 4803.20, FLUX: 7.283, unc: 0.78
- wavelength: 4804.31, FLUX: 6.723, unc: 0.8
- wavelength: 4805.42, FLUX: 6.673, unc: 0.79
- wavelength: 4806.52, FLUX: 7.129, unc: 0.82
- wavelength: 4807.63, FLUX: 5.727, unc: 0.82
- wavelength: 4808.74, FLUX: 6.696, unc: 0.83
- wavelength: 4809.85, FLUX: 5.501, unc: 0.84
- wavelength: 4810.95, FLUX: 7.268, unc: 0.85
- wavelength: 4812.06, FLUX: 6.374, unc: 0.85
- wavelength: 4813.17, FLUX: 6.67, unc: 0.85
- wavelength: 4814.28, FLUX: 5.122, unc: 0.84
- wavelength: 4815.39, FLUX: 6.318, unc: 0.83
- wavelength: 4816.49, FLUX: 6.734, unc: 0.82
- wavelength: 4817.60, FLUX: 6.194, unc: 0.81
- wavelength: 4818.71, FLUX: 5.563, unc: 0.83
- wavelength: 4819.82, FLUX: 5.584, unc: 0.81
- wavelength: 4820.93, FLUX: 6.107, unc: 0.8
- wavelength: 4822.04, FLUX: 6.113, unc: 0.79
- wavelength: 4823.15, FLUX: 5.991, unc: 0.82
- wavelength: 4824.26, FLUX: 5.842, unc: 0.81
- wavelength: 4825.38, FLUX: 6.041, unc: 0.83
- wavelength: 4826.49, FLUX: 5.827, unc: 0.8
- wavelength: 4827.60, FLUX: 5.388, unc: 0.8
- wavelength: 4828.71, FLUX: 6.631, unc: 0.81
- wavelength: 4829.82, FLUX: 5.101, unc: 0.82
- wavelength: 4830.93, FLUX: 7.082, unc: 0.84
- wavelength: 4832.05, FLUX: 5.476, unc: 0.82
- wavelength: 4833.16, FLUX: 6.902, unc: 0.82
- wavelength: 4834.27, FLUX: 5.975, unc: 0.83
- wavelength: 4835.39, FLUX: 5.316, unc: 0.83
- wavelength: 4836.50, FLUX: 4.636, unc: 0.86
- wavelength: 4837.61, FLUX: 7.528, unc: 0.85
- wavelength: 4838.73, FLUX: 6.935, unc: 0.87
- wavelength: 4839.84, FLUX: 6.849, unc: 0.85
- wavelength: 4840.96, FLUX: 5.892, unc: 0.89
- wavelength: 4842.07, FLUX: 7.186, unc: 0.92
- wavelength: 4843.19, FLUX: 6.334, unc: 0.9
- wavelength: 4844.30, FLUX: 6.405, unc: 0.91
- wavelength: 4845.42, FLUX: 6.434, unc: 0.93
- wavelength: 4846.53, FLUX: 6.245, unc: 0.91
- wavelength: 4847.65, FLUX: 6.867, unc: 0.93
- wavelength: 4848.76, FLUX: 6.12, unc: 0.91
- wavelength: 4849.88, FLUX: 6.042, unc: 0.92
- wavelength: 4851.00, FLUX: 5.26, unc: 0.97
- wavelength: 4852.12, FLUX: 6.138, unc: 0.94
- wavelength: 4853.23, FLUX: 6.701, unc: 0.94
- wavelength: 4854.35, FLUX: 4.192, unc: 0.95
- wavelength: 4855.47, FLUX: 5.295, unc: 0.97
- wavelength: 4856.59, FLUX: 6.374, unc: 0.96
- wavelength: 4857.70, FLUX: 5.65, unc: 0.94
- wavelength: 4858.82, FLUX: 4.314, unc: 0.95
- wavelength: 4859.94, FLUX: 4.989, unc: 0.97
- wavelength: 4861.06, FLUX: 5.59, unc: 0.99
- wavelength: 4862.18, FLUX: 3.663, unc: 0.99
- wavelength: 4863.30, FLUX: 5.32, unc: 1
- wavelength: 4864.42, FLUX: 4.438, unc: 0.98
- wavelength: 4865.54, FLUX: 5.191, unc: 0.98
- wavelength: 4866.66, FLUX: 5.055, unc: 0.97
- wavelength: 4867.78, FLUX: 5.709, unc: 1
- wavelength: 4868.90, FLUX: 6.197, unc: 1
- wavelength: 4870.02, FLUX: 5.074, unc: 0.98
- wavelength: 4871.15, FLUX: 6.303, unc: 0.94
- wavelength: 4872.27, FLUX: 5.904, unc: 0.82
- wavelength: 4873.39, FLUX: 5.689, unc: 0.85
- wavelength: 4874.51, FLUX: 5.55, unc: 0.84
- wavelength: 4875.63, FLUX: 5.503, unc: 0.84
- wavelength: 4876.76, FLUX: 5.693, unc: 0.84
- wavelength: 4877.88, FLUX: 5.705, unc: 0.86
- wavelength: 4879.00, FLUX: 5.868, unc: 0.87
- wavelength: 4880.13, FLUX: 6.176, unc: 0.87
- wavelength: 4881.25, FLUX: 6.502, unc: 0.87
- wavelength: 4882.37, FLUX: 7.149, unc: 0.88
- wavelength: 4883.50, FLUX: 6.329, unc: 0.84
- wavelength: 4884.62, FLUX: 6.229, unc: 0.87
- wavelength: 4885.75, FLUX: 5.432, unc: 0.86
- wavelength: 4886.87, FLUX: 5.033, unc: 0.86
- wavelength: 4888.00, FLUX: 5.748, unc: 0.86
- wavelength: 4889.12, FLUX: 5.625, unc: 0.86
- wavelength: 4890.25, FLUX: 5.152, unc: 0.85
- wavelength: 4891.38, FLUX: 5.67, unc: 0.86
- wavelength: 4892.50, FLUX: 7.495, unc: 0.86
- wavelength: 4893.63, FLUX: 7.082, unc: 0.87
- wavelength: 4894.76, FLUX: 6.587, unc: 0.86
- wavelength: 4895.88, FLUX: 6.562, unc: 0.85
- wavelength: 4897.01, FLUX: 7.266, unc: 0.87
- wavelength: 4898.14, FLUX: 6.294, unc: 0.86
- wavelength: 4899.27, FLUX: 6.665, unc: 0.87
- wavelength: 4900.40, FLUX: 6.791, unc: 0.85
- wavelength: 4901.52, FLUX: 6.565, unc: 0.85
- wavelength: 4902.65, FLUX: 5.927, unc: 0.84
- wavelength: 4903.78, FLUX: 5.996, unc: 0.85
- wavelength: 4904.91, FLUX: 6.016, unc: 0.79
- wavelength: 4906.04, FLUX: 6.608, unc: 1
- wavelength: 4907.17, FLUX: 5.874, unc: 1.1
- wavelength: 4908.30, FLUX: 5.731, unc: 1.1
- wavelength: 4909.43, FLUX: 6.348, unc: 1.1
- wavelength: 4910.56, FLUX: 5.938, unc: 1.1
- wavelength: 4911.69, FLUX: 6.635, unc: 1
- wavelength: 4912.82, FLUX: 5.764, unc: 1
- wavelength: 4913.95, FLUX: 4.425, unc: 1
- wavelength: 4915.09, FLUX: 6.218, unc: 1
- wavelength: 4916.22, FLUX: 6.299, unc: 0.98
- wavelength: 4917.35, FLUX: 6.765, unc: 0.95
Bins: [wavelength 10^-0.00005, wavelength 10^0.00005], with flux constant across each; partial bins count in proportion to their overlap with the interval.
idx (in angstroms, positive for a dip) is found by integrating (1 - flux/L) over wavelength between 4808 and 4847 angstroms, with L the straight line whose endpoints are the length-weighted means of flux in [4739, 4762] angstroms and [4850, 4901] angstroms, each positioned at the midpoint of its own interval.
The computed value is -1.5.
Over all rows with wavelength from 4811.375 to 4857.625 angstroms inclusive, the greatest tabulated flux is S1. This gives 7.528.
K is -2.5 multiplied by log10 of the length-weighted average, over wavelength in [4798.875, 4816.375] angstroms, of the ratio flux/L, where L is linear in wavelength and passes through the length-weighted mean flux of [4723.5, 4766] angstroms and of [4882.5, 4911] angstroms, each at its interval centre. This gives -0.066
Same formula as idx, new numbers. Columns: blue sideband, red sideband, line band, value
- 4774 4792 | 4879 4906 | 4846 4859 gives 0.7 angstroms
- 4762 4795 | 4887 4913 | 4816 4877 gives 2.8 angstroms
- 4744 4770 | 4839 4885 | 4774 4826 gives -1.9 angstroms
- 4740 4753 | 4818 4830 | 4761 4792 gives 1.2 angstroms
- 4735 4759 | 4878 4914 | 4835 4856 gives 0.3 angstroms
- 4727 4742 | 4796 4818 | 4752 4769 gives 1.2 angstroms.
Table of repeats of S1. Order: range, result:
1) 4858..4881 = 6.303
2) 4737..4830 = 7.618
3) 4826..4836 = 7.082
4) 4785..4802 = 7.121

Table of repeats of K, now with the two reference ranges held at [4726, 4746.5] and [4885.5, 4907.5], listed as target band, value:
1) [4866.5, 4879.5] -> 0.09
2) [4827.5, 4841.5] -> 0.00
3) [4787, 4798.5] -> 0.03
